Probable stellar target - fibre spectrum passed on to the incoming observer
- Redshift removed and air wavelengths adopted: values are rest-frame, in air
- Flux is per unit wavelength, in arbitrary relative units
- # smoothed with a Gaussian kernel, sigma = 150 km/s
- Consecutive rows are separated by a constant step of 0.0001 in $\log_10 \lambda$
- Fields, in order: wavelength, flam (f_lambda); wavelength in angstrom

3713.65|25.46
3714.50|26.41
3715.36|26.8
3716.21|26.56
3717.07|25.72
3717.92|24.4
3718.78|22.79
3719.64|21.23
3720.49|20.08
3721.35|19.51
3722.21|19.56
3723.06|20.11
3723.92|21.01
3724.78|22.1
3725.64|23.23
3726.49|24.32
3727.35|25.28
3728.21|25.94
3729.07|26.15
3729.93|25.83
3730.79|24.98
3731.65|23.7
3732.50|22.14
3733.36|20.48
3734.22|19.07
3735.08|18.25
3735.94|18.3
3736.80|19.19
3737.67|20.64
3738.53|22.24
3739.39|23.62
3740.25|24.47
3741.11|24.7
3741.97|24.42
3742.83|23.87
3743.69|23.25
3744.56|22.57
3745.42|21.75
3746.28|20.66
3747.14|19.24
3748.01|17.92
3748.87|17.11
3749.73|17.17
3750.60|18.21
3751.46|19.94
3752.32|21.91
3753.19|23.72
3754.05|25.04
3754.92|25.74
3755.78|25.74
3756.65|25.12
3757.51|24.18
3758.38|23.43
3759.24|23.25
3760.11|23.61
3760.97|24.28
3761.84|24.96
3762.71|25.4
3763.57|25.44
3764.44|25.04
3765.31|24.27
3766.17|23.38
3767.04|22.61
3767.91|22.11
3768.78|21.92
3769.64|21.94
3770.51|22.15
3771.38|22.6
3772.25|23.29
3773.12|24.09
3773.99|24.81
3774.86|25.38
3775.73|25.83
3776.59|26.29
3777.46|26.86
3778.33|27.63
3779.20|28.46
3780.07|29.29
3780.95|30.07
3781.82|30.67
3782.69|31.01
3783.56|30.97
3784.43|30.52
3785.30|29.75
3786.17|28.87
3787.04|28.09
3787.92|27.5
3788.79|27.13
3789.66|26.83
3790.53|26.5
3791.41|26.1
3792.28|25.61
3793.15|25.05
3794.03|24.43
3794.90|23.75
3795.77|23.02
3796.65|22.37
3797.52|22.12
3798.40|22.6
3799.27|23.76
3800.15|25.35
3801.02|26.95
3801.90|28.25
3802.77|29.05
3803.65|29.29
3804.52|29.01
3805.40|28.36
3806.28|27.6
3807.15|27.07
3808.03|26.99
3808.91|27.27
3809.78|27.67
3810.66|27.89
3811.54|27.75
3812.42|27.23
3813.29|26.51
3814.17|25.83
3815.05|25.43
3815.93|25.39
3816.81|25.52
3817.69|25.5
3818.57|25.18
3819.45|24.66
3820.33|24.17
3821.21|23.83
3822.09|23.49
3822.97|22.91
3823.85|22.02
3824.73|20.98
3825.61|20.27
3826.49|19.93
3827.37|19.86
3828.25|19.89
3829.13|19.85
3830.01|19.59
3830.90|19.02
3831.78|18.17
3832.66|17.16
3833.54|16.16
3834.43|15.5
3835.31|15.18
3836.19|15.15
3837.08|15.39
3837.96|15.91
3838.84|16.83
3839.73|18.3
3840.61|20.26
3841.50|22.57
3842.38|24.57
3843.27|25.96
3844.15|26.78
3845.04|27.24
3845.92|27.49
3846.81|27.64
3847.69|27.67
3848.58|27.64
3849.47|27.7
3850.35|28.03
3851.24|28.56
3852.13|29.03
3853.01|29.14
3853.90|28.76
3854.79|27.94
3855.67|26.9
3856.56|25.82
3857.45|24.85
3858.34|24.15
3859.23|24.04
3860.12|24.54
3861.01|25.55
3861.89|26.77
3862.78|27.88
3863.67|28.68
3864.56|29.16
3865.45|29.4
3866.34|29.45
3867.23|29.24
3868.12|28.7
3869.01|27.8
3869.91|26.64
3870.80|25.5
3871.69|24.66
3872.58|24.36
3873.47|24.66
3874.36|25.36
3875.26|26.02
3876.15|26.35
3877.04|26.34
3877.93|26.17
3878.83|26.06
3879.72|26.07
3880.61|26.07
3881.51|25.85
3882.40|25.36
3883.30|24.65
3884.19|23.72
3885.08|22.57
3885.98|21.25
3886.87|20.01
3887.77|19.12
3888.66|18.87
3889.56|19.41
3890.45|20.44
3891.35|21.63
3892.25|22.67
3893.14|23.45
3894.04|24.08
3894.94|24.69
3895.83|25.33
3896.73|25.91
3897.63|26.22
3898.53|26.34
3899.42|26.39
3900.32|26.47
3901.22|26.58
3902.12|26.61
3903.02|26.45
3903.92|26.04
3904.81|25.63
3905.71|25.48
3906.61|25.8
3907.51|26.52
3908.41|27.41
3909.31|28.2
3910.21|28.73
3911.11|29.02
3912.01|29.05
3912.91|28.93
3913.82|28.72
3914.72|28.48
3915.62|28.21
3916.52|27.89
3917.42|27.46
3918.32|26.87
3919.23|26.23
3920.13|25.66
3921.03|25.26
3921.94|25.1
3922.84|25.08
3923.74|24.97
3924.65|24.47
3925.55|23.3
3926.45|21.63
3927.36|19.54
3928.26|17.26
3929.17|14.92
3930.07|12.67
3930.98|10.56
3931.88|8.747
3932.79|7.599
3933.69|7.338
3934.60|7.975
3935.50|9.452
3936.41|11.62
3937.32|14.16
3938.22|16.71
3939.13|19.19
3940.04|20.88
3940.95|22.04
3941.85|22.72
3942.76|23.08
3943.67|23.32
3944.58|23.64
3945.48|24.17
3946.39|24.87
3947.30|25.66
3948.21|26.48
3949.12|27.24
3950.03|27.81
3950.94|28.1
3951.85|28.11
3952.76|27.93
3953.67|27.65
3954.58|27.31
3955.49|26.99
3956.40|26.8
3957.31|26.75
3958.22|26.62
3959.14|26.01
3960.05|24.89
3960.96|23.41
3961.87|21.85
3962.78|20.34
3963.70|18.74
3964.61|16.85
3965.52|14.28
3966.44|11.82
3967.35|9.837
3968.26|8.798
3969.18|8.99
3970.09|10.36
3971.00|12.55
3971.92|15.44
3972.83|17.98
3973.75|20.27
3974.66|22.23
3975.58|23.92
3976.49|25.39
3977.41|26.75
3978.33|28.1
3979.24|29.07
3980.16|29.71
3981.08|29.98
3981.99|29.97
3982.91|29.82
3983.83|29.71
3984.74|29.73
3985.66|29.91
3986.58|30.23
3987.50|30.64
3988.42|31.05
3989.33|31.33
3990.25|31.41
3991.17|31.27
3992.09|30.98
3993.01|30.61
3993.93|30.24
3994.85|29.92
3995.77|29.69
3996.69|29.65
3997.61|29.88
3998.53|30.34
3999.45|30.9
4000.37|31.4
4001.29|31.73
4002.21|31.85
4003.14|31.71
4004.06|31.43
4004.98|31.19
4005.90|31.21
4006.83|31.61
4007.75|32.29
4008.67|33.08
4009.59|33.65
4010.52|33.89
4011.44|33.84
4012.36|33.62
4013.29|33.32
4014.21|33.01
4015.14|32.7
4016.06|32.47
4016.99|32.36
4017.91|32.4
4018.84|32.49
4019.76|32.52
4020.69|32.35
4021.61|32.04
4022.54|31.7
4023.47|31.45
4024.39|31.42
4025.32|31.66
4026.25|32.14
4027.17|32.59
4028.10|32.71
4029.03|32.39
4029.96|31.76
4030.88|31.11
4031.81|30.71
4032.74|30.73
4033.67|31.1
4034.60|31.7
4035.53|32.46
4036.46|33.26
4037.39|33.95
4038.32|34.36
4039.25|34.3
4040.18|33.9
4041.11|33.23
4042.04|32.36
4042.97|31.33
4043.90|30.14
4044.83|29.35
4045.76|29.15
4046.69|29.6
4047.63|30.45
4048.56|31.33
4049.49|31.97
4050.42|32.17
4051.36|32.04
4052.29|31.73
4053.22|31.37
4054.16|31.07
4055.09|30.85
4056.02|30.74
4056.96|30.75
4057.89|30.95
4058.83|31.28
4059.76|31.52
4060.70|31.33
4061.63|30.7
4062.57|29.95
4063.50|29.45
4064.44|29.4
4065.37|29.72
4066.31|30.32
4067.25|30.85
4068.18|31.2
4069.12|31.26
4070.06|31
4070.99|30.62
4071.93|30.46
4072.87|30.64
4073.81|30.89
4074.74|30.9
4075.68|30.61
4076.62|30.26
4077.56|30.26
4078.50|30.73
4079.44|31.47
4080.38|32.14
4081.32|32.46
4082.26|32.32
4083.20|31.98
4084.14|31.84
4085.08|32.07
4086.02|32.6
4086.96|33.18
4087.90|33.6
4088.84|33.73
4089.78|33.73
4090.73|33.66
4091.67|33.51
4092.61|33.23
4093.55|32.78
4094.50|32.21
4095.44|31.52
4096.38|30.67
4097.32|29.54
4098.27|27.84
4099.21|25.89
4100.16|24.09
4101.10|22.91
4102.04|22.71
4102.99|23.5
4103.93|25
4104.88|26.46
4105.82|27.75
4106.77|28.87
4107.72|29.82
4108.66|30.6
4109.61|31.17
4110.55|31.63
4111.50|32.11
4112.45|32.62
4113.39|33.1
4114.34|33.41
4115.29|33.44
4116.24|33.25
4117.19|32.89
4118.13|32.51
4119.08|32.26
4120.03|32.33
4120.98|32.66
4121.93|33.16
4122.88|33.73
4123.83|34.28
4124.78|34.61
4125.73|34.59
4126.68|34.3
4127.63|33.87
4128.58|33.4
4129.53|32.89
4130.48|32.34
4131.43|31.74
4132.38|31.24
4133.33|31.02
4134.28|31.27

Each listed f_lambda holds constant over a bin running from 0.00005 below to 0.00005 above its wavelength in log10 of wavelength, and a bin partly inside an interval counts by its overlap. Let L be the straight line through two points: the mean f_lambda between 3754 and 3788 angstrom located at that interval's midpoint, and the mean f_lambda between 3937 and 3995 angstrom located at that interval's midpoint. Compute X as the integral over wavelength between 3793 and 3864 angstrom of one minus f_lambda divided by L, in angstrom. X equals 3.0 angstrom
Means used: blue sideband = 25.8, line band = 24.2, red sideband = 24.1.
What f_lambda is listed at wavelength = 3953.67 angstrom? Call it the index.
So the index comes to 27.65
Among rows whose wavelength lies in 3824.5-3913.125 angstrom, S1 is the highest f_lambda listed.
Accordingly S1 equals 29.45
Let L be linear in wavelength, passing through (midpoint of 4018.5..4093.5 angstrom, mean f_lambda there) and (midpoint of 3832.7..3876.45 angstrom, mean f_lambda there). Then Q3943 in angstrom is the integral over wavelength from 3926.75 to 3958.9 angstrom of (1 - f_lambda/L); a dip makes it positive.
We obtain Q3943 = 8.5 angstrom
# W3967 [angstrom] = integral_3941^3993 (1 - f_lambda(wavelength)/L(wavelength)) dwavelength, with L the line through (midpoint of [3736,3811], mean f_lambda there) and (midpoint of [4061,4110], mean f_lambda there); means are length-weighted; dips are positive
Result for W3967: 7.2 angstrom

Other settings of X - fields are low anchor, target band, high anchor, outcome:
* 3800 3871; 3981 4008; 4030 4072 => -1.06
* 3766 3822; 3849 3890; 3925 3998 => -2.10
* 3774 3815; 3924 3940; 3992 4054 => 8.06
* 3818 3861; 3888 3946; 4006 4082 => 8.07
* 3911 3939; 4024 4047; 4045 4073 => -2.37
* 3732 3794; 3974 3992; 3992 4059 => 0.96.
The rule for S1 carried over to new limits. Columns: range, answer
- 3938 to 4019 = 33.89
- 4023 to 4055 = 34.36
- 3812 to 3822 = 27.23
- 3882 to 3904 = 26.61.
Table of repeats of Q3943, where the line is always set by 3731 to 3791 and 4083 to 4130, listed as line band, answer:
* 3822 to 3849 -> 5.0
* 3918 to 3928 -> 1.2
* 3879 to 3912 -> 2.6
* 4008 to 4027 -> -2.1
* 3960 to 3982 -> 6.7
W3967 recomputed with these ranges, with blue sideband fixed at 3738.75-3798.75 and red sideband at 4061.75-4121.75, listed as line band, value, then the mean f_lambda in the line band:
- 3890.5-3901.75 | 0.89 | 24.8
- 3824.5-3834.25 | 2.52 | 19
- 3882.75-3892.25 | 1.96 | 21.3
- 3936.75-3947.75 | 2.47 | 21.6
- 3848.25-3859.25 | -0.45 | 27.2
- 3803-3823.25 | -0.78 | 26.3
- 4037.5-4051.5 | -0.91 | 31.8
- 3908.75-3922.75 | -0.09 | 27.5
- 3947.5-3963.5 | 1.19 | 26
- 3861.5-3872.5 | -0.54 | 27.7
